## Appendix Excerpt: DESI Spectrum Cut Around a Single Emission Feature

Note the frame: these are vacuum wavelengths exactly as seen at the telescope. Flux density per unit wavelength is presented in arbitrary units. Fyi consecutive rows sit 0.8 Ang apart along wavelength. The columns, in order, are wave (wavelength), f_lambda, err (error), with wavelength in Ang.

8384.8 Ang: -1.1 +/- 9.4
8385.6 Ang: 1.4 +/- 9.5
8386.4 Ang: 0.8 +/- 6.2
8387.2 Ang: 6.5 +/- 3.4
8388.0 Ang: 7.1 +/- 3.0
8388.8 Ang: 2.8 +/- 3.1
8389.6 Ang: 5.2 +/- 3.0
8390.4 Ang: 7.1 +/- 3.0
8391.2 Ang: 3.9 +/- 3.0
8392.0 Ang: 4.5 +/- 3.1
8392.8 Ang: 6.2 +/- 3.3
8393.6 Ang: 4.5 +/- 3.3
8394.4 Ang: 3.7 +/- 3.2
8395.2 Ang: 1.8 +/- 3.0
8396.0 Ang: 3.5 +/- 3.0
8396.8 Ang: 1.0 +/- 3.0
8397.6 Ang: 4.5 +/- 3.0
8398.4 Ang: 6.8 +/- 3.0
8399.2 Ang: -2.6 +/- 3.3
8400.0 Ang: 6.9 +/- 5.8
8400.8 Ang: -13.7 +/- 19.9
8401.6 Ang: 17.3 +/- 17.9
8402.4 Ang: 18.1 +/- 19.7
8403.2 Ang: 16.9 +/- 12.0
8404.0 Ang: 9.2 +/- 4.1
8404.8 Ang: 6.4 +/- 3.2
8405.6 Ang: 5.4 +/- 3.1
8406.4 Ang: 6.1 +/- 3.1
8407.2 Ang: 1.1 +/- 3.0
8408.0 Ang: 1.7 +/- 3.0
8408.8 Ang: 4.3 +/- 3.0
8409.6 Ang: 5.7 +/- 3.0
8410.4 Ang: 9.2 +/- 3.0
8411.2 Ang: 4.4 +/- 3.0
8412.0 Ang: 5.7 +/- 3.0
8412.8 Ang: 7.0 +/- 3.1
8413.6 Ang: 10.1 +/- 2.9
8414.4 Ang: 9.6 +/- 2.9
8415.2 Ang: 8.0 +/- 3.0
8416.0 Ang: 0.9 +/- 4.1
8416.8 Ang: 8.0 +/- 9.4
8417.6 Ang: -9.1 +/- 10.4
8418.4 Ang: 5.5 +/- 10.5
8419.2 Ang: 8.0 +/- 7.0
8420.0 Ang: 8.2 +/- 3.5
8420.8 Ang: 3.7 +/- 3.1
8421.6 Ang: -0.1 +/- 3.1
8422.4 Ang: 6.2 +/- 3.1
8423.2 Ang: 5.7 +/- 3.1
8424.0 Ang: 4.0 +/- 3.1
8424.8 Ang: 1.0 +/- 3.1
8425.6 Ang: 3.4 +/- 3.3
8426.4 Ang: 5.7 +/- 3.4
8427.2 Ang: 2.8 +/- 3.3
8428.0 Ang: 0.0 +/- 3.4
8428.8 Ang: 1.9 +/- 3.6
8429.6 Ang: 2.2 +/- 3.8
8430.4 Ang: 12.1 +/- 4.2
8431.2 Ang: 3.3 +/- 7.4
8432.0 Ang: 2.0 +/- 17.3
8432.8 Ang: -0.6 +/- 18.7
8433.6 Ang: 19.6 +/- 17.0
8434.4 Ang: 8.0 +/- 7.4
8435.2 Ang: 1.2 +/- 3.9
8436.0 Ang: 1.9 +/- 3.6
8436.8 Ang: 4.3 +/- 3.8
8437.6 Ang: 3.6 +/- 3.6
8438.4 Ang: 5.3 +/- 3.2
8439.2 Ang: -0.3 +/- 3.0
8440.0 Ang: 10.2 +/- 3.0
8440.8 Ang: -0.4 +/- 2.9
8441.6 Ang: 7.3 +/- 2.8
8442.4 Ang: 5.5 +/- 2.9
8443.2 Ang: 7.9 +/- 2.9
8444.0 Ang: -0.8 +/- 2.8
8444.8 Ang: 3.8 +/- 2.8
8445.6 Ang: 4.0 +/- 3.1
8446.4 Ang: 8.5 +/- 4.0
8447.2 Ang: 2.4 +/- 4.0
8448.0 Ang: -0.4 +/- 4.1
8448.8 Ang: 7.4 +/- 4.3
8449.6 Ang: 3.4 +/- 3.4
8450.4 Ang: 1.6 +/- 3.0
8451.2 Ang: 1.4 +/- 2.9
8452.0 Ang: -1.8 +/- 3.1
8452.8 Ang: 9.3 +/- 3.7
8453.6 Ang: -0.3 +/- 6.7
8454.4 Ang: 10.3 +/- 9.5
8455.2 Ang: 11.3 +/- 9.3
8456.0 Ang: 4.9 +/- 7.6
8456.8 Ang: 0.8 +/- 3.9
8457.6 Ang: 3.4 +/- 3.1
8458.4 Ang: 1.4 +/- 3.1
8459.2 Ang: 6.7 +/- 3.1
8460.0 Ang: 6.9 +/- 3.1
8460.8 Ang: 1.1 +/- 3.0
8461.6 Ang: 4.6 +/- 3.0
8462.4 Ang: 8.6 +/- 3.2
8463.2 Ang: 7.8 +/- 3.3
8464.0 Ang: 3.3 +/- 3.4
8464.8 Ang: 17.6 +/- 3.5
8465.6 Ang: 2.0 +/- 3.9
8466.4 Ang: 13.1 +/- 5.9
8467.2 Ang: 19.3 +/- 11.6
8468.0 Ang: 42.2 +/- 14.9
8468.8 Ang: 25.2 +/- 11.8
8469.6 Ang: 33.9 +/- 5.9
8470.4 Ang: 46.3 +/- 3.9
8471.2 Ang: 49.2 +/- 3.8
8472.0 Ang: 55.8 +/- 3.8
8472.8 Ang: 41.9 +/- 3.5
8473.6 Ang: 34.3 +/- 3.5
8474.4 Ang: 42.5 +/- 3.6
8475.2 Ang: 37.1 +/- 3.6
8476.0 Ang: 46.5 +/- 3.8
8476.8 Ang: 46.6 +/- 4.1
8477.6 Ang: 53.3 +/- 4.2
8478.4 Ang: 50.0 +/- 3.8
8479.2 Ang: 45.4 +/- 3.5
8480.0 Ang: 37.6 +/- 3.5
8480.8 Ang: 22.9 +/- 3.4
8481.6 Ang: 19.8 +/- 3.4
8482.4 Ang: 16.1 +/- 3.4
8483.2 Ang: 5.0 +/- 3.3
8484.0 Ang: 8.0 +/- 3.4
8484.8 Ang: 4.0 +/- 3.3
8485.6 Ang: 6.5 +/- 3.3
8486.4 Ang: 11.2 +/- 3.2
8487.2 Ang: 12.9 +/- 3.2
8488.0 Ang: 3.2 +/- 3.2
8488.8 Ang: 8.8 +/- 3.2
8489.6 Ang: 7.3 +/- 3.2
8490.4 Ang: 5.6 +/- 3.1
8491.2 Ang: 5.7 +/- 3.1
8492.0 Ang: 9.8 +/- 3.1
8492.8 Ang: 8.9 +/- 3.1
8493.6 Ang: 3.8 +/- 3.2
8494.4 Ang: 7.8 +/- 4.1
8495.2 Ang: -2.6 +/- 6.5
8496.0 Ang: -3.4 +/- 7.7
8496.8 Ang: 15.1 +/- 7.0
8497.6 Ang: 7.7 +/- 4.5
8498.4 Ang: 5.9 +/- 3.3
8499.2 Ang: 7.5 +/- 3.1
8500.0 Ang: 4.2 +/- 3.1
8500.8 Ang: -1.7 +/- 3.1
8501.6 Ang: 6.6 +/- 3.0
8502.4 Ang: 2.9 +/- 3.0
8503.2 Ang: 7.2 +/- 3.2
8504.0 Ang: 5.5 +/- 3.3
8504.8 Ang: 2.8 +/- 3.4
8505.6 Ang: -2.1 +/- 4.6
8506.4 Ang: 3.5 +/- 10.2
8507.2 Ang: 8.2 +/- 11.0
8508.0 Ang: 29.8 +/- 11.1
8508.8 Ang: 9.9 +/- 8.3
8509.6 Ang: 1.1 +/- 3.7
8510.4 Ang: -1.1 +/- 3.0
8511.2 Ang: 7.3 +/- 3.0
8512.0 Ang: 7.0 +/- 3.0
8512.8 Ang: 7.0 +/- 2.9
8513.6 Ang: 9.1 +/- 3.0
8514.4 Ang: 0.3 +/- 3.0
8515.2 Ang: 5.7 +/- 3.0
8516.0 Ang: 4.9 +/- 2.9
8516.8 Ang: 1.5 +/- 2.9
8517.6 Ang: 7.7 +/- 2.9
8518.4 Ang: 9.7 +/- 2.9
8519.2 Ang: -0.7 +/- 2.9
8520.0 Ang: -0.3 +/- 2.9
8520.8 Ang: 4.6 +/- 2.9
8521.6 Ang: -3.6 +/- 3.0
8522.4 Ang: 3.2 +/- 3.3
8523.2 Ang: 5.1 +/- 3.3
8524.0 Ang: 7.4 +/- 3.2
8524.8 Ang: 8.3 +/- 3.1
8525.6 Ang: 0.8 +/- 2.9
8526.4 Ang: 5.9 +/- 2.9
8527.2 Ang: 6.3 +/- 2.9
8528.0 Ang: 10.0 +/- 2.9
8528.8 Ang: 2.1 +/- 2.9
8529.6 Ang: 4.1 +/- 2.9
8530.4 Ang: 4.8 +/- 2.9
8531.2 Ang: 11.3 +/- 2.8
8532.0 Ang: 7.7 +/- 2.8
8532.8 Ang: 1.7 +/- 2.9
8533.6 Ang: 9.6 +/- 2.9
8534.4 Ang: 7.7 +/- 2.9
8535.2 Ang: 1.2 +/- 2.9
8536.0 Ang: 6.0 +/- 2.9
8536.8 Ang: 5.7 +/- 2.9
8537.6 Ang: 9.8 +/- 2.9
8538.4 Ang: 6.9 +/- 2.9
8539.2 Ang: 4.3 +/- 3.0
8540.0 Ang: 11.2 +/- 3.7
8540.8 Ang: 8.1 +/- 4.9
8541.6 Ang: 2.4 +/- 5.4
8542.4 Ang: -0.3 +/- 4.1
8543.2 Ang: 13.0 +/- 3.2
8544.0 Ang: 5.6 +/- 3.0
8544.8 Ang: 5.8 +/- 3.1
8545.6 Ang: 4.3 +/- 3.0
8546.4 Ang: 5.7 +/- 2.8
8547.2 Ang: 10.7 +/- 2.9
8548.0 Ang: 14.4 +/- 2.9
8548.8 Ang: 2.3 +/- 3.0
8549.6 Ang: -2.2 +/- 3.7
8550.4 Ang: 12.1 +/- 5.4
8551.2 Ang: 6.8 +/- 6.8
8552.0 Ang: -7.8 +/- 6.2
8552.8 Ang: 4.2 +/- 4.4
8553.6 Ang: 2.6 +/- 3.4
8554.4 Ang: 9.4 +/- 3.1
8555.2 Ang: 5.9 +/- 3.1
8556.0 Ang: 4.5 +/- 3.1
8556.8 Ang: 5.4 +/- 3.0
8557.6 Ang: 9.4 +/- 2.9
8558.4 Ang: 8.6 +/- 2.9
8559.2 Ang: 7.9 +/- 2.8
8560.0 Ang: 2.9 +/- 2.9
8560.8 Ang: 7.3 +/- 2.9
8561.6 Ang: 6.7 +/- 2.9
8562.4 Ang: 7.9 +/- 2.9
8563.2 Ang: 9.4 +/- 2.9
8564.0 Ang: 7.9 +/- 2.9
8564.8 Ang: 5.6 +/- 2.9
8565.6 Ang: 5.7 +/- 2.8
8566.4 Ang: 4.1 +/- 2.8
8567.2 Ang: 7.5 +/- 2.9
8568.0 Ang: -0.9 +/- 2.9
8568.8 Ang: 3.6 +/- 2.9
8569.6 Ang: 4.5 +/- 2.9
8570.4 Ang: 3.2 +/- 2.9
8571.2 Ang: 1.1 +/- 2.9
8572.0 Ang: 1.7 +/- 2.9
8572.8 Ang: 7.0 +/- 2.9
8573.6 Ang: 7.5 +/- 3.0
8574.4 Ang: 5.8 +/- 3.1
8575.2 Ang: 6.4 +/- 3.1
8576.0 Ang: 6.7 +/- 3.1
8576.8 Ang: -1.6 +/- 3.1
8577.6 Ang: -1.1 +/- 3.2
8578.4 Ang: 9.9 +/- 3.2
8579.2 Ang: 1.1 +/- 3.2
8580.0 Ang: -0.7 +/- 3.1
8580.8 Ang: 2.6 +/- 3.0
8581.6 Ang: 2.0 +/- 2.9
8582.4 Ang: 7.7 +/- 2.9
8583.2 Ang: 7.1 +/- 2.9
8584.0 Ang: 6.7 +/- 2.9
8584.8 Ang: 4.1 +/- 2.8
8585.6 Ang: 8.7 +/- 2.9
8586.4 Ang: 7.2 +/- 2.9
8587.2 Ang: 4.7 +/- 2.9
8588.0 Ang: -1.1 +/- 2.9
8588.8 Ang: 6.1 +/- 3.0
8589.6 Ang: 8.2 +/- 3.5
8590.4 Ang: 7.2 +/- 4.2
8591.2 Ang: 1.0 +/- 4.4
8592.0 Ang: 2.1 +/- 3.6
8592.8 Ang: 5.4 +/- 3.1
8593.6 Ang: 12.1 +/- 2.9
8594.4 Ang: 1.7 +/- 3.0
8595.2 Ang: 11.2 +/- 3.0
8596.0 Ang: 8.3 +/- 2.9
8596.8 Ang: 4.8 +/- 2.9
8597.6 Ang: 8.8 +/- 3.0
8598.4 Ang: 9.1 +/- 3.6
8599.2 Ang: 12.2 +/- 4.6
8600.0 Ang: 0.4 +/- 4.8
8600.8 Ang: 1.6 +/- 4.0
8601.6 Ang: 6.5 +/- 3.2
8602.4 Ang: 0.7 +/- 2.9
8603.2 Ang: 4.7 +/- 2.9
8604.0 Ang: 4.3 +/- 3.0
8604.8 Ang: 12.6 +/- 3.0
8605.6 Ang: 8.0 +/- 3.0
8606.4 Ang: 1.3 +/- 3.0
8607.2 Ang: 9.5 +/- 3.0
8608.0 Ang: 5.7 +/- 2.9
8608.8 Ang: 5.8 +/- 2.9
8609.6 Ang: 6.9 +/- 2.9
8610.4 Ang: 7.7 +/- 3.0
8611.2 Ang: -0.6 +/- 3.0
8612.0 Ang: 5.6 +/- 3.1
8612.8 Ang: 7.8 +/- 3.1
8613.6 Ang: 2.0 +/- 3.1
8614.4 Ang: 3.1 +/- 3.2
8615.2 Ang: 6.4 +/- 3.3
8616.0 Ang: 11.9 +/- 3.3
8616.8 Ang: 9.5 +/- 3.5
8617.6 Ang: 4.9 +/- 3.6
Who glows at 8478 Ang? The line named [O II] 3727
